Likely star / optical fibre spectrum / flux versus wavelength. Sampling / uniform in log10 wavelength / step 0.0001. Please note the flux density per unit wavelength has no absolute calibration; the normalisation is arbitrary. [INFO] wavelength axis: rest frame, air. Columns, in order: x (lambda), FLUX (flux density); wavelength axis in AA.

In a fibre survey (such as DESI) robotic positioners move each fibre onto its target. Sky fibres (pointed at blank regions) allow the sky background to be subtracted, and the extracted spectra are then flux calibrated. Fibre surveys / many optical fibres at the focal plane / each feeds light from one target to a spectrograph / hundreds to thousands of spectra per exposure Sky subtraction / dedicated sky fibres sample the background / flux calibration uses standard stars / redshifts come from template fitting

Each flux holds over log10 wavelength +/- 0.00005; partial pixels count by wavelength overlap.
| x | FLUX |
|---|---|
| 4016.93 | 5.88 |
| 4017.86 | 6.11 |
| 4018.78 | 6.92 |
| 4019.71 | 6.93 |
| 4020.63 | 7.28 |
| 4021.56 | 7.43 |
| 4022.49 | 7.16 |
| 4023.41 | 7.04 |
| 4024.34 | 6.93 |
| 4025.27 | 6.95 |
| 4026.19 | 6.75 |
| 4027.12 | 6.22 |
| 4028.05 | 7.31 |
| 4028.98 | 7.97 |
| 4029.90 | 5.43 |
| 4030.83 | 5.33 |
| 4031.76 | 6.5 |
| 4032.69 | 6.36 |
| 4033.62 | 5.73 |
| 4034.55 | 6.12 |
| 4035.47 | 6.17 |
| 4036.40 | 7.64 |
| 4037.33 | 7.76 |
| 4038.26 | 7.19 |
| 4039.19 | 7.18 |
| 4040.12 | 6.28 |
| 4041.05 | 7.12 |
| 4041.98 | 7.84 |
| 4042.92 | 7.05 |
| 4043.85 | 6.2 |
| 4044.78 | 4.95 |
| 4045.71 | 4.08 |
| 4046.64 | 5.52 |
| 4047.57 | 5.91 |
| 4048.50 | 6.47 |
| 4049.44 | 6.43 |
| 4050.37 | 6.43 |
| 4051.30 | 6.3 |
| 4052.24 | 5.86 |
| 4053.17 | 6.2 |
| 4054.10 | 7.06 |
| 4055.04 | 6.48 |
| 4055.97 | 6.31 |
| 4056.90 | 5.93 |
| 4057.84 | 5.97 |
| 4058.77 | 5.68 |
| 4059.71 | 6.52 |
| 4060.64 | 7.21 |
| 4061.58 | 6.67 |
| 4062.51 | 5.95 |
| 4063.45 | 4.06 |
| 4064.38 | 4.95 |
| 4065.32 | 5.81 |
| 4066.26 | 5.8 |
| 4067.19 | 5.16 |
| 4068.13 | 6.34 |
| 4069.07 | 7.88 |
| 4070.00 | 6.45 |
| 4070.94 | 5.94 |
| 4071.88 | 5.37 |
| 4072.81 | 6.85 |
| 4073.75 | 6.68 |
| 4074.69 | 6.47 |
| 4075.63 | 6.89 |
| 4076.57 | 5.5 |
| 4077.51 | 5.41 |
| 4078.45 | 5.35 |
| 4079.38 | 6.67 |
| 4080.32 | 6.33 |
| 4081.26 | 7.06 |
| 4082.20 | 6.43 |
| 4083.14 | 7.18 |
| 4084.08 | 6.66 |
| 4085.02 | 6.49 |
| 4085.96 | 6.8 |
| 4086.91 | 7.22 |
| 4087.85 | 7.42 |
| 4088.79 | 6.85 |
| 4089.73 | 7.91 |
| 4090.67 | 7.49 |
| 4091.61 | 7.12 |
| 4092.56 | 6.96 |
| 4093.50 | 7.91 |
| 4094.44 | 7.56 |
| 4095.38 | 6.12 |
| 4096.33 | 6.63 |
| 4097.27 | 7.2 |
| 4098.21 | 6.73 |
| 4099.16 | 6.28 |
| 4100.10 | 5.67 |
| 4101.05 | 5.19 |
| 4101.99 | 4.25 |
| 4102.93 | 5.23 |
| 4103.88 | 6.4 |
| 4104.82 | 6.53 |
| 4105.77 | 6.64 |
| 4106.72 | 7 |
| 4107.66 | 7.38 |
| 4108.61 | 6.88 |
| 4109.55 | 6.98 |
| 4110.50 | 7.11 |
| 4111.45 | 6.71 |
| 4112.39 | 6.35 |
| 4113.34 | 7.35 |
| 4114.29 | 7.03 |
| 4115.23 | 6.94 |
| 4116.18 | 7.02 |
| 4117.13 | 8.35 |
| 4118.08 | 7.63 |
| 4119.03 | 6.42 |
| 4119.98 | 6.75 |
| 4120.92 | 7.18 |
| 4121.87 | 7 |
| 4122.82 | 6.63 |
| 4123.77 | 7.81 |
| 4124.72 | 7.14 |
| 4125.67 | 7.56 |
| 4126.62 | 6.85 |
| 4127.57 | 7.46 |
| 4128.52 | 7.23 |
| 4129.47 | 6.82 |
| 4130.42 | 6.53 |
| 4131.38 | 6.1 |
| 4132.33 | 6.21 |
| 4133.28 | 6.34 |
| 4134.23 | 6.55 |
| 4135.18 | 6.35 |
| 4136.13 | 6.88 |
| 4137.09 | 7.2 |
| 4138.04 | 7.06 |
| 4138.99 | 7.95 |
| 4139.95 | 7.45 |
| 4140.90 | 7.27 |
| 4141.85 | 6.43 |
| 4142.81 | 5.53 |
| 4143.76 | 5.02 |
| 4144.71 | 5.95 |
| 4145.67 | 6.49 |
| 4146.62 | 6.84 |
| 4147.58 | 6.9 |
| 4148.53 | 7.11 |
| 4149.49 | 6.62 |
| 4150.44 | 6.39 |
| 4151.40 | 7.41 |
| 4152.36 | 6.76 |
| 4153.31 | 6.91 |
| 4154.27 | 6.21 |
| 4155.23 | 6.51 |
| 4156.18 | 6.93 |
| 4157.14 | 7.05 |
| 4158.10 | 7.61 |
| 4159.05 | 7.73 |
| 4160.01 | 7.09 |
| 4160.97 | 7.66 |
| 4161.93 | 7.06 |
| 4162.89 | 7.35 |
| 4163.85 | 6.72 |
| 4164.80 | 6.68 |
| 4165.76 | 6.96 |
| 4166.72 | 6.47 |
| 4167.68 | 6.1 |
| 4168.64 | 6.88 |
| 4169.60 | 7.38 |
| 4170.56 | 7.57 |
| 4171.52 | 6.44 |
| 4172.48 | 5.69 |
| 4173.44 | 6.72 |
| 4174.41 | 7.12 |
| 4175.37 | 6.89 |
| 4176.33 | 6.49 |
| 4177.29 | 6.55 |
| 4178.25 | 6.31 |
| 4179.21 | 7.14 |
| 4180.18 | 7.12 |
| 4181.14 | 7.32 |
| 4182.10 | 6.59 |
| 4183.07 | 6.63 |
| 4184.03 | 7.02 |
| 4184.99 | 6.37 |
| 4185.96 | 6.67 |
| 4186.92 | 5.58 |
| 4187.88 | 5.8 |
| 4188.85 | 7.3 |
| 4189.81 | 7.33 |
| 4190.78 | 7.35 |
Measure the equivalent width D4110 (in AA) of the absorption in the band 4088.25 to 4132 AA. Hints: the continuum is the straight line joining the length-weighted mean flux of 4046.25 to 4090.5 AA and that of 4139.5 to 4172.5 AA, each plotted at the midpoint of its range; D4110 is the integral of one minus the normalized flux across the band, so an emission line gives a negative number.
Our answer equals -1.98 AA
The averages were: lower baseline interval 6.33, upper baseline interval 6.79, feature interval 6.84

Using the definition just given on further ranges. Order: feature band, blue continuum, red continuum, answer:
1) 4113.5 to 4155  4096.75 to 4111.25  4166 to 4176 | -2.0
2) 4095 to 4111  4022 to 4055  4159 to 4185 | 0.7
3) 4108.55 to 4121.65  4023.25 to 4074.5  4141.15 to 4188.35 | -1.0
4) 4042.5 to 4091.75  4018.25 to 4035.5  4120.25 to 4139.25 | 3.5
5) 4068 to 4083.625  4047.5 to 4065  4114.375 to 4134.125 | -0.1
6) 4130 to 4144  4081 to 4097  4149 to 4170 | 0.7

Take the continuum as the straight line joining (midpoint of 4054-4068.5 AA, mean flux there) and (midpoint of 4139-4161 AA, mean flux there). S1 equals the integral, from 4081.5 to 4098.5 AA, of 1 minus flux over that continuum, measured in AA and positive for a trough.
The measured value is -2.22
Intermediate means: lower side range 5.96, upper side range 6.78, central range 7.04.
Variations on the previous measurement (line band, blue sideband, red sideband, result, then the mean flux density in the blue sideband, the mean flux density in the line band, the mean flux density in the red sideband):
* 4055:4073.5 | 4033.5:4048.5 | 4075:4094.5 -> 1.6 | 6.44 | 6.07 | 6.8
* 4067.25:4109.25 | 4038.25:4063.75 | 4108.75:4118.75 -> 1.2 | 6.24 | 6.56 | 7.12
